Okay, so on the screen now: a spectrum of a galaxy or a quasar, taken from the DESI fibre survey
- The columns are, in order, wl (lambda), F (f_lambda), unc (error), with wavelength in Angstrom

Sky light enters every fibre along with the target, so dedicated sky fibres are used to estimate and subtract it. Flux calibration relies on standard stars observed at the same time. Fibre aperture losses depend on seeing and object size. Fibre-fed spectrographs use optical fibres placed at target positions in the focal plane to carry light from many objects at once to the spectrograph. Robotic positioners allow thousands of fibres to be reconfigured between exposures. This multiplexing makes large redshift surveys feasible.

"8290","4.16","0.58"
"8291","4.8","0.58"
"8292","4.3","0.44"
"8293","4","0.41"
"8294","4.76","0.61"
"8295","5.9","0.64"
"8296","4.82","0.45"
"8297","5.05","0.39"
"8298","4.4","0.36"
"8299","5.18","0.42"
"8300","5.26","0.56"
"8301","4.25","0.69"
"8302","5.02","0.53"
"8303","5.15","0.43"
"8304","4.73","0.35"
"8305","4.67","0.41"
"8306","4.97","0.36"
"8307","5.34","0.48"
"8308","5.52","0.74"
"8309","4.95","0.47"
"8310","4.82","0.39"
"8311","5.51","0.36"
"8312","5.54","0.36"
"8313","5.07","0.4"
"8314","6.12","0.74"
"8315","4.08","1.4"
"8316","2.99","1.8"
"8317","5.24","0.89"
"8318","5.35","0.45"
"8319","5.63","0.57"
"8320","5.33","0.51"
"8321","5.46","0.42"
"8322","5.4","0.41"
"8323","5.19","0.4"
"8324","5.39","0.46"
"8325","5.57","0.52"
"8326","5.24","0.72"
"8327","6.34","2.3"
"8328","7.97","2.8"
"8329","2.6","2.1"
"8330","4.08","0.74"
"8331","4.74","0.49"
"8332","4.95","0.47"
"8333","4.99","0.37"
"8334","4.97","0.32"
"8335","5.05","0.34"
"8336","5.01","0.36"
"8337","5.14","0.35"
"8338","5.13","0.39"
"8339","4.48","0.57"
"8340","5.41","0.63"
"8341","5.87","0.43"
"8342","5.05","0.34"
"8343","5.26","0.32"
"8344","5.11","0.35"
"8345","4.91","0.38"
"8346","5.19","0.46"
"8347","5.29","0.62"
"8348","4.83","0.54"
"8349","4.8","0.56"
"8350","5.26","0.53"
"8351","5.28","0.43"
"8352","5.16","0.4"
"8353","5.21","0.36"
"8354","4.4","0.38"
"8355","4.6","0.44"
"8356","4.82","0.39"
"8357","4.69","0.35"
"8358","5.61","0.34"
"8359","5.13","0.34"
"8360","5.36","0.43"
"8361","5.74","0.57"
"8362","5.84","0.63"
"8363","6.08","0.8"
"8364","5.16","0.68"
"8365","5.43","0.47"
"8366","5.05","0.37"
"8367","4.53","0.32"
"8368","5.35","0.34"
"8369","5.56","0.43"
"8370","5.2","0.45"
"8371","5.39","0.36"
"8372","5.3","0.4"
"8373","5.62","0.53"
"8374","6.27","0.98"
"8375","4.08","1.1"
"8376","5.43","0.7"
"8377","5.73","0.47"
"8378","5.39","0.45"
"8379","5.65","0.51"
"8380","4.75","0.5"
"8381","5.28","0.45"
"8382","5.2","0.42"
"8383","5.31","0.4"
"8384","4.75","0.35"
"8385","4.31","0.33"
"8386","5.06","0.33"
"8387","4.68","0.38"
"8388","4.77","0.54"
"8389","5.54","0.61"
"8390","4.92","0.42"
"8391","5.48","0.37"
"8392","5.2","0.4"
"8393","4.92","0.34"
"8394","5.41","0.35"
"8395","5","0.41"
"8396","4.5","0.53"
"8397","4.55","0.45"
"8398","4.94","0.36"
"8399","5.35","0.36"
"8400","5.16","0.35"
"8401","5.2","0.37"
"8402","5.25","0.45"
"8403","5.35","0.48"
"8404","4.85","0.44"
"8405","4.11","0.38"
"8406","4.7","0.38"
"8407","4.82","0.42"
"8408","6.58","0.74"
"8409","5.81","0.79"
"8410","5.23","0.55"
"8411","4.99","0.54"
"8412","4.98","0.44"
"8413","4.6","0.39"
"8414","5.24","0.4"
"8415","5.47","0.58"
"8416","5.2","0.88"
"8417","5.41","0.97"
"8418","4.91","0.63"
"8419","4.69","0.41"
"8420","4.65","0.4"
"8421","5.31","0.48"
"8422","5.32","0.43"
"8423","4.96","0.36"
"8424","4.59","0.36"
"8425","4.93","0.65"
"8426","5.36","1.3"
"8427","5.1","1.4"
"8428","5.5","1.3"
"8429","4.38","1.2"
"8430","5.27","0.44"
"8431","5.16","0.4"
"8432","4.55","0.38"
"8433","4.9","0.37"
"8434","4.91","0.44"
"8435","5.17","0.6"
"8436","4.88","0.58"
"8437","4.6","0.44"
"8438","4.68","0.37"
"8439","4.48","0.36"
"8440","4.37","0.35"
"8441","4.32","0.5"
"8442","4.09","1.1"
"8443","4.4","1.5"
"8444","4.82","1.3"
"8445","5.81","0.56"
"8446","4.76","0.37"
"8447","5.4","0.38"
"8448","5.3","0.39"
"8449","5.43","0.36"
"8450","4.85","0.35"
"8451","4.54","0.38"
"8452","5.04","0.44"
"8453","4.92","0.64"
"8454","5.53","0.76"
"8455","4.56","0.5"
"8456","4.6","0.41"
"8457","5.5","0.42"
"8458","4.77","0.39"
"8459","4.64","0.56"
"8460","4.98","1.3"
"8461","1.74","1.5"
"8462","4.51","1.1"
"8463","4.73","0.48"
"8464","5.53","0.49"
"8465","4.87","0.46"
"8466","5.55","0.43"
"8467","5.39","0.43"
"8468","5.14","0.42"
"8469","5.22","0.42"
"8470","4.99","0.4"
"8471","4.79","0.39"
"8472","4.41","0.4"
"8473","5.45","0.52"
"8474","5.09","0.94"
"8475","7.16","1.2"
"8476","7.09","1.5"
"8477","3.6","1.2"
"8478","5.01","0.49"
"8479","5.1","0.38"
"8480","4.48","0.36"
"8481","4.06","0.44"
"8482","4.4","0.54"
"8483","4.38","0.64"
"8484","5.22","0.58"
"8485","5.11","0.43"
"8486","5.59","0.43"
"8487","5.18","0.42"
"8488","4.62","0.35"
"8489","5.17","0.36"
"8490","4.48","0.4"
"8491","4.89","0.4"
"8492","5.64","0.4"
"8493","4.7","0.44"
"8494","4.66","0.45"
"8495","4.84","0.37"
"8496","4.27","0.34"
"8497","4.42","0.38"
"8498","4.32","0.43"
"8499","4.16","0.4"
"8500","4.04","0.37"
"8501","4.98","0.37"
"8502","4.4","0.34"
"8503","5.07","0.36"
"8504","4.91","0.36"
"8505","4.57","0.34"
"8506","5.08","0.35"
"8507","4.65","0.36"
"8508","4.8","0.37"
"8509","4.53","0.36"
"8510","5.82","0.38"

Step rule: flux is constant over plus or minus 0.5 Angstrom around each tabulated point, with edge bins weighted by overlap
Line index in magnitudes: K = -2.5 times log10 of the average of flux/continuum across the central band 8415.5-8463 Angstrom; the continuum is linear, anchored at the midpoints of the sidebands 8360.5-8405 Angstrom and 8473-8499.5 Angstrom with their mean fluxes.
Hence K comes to 0.043 mag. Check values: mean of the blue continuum 5.18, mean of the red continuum 4.92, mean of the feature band 4.85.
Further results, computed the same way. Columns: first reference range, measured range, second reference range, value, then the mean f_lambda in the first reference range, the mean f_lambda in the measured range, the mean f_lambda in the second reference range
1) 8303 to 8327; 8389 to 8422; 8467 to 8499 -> -0.011 mag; 5.16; 5.1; 4.95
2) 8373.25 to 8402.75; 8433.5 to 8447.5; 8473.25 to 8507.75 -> 0.050 mag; 5.11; 4.76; 4.87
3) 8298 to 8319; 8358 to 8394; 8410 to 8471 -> -0.064 mag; 4.99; 5.25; 4.91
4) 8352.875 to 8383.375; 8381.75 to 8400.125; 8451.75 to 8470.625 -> 0.035 mag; 5.26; 5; 4.85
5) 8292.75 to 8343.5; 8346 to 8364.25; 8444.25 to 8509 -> -0.031 mag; 5.08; 5.18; 4.89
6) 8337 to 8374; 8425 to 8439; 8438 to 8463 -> -0.027 mag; 5.21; 4.94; 4.72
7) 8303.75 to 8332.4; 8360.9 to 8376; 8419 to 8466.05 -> -0.072 mag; 5.13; 5.37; 4.85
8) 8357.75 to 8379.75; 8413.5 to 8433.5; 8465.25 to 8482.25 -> 0.044 mag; 5.39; 5.04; 5.12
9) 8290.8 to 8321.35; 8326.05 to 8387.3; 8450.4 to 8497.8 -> -0.045 mag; 4.97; 5.16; 4.9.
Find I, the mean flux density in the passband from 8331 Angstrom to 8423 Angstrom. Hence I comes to 5.13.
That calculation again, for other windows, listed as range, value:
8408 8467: 4.93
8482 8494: 4.96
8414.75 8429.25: 5.06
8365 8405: 5.13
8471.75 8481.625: 5.15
